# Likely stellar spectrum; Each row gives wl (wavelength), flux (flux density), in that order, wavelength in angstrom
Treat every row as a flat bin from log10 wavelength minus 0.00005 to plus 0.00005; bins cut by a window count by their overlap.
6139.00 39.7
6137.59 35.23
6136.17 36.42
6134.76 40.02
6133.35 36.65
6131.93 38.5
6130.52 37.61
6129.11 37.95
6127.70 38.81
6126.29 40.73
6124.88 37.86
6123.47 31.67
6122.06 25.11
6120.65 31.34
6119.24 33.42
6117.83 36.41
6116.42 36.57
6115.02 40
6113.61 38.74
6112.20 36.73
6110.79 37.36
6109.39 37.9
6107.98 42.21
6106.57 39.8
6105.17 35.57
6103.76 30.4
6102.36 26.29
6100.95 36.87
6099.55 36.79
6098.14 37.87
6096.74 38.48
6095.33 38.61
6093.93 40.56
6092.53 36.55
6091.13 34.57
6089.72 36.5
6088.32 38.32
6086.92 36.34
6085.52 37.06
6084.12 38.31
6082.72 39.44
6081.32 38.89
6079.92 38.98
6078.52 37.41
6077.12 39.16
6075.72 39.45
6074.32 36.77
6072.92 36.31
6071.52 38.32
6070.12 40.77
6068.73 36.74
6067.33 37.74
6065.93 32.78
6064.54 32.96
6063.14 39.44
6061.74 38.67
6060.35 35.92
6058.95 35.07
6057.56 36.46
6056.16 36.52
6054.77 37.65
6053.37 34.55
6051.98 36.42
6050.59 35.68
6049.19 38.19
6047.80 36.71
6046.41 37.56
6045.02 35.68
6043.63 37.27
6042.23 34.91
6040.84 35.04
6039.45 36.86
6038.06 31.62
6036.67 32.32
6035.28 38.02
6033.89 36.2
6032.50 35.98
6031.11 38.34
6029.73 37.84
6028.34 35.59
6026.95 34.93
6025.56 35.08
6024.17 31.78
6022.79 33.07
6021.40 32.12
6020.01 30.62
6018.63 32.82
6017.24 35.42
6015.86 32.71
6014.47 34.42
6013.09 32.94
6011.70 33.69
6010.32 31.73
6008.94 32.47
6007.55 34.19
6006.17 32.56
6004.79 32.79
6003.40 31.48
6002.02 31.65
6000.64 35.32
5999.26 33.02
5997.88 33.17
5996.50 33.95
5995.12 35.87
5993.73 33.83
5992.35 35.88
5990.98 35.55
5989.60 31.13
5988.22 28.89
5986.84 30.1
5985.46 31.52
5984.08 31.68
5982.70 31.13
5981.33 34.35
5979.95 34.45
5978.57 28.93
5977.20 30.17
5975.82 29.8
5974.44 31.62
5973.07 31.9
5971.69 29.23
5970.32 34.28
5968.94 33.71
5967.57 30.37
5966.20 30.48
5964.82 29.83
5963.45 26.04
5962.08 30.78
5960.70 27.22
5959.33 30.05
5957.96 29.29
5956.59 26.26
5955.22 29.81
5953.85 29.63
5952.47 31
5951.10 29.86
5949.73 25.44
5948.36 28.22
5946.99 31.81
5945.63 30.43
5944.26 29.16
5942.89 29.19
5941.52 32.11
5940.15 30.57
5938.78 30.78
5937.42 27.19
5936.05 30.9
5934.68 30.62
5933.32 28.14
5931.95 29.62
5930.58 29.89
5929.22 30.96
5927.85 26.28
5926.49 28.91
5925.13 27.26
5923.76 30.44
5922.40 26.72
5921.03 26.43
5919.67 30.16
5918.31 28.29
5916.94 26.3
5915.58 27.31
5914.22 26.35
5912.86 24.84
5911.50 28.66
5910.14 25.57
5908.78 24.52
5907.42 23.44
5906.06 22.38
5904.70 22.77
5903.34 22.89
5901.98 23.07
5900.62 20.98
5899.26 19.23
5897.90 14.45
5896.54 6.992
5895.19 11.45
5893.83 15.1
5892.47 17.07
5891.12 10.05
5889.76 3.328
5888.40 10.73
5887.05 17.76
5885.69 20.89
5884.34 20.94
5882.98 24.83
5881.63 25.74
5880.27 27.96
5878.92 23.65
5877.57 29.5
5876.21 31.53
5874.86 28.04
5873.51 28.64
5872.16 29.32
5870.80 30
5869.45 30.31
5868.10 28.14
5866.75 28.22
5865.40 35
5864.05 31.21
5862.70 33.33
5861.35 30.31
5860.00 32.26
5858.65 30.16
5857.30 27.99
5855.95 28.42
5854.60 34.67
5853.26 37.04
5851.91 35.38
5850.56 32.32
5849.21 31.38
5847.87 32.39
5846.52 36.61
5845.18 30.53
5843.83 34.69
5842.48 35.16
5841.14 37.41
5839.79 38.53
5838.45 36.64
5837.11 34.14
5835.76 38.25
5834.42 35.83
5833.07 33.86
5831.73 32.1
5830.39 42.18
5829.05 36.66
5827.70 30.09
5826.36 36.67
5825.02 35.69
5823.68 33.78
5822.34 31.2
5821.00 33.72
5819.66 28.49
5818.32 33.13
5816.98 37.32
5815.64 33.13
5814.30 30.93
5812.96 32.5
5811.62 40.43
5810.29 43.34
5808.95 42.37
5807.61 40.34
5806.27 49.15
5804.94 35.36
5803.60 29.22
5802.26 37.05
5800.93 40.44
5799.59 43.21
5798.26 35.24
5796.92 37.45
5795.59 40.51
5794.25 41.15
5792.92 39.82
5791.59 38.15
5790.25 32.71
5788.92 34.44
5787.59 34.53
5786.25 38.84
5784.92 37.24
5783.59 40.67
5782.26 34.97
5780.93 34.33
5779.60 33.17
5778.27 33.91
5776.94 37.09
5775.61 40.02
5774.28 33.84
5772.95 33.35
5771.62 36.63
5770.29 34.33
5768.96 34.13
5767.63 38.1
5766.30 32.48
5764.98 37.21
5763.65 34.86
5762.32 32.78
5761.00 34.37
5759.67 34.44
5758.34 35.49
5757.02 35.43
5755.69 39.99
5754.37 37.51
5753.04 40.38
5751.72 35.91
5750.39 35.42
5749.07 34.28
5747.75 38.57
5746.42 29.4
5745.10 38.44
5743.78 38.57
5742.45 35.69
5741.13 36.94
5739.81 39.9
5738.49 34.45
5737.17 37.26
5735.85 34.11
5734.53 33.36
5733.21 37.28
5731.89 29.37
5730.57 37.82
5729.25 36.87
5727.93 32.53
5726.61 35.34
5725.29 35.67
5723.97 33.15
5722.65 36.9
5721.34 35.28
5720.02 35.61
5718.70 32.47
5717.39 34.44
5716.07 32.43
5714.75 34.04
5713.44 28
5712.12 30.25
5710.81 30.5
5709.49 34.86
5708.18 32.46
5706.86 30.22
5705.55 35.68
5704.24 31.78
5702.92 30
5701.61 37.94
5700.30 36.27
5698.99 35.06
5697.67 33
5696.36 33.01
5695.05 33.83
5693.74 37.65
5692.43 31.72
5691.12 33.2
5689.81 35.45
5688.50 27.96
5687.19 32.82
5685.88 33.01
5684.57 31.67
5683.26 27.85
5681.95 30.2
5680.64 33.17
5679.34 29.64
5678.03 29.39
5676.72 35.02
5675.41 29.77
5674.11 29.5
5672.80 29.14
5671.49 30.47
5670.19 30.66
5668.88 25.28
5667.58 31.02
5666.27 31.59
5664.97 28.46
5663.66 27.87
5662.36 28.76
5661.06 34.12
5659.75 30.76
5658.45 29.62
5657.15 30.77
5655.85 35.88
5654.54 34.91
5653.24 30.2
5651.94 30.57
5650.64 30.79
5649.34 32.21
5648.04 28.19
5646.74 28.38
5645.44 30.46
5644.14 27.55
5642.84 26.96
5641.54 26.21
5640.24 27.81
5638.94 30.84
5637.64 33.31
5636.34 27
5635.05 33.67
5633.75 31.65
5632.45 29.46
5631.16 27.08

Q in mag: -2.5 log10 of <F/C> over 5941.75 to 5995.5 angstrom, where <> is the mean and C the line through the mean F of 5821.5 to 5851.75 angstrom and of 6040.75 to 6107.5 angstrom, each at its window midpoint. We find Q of 0.17 mag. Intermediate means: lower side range 34.8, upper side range 36.8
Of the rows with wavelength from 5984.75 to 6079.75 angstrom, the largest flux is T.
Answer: 40.77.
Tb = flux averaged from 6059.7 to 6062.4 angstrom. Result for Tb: 37.4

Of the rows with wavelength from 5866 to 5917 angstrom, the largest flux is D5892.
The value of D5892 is 31.53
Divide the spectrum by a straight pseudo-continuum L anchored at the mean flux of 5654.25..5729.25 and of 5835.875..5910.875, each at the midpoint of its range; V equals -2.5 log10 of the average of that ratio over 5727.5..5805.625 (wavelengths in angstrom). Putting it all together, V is -0.21 mag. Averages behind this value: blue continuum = 32.3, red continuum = 26.5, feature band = 36.1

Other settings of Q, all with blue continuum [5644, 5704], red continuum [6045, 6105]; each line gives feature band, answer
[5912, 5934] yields 0.24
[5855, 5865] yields 0.11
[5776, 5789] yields -0.10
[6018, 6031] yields 0.07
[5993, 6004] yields 0.07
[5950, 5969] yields 0.20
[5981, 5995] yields 0.10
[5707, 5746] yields -0.08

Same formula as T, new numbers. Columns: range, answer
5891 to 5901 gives 20.98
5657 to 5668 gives 34.12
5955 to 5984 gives 34.45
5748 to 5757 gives 40.38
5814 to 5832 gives 42.18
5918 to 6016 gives 35.88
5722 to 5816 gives 49.15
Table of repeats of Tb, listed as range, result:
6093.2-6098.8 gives 38.9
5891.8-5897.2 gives 12.7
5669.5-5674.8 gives 29.9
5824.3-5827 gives 36.2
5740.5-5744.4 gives 37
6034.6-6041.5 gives 34.8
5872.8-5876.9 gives 29.4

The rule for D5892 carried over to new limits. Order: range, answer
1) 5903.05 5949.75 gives 32.11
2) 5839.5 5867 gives 38.53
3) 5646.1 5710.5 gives 37.94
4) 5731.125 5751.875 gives 39.9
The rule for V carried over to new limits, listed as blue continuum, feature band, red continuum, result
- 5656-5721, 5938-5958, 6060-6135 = 0.19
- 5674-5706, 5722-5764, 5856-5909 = -0.19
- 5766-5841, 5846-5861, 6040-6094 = 0.12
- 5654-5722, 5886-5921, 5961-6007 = 0.49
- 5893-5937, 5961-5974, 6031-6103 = -0.06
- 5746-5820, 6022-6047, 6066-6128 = 0.04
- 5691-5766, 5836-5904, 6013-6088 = 0.30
